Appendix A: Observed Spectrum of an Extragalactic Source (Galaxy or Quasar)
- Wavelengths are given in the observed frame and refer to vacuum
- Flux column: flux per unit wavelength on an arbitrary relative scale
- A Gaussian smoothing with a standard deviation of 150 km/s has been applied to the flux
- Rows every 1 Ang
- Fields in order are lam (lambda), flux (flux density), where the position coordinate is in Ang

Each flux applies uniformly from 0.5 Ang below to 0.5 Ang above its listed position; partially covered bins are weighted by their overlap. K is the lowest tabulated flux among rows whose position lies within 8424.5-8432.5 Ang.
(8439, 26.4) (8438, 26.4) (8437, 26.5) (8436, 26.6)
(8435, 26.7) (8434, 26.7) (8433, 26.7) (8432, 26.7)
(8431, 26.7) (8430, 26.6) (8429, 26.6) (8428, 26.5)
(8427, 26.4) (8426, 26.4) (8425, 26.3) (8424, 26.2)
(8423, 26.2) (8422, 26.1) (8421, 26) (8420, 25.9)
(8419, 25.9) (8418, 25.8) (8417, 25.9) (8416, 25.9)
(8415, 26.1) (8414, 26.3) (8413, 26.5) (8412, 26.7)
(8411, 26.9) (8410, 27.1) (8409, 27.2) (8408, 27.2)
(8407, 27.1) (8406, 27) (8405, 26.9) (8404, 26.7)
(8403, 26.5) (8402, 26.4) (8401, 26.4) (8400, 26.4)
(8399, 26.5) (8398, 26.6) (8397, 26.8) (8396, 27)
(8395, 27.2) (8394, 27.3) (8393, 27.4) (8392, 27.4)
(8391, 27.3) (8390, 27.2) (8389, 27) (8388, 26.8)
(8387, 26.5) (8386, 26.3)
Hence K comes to 26.3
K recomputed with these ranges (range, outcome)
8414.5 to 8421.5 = 25.8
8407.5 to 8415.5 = 26.1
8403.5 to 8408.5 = 26.7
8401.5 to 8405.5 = 26.4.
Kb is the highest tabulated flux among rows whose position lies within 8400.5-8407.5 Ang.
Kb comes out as 27.1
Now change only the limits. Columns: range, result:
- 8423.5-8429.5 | 26.6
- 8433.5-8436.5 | 26.7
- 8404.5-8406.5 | 27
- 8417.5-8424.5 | 26.2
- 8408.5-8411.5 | 27.2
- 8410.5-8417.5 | 26.9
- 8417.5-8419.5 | 25.9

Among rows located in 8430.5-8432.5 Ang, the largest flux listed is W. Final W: 26.7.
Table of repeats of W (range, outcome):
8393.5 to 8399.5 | 27.3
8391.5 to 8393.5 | 27.4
